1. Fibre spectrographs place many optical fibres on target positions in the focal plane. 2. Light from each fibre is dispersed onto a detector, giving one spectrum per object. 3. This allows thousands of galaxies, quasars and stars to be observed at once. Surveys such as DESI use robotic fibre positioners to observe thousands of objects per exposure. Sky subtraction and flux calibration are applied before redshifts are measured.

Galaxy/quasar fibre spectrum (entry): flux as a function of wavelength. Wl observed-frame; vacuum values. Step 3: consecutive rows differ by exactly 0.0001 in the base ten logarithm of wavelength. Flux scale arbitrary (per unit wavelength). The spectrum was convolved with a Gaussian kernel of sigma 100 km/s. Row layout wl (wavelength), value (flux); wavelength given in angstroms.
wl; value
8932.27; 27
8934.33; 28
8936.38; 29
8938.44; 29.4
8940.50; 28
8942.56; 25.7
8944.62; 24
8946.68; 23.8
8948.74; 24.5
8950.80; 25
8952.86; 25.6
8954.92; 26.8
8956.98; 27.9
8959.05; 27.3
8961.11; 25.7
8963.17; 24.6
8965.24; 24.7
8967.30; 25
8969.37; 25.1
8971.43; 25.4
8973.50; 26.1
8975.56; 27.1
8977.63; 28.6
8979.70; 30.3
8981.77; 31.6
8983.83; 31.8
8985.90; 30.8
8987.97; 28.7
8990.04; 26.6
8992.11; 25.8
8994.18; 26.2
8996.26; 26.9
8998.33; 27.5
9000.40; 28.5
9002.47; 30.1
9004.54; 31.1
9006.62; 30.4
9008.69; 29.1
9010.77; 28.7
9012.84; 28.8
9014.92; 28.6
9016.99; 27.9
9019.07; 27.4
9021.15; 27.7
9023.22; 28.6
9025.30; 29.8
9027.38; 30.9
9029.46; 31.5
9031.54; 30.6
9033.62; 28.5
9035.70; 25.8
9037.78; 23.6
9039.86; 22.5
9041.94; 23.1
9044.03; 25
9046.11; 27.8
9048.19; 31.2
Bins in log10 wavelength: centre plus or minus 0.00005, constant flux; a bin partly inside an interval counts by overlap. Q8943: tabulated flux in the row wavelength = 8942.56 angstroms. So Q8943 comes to 25.7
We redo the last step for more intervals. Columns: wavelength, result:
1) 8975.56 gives 27.1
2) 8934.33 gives 28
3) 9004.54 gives 31.1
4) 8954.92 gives 26.8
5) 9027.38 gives 30.9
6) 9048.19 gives 31.2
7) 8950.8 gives 25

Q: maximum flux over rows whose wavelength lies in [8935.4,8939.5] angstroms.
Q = 29.4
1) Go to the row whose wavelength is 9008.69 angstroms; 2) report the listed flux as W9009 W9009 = 29.1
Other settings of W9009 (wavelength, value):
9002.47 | 30.1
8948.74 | 24.5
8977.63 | 28.6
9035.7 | 25.8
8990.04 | 26.6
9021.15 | 27.7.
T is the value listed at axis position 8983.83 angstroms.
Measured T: 31.8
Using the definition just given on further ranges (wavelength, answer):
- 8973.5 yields 26.1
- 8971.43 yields 25.4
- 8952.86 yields 25.6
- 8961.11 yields 25.7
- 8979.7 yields 30.3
